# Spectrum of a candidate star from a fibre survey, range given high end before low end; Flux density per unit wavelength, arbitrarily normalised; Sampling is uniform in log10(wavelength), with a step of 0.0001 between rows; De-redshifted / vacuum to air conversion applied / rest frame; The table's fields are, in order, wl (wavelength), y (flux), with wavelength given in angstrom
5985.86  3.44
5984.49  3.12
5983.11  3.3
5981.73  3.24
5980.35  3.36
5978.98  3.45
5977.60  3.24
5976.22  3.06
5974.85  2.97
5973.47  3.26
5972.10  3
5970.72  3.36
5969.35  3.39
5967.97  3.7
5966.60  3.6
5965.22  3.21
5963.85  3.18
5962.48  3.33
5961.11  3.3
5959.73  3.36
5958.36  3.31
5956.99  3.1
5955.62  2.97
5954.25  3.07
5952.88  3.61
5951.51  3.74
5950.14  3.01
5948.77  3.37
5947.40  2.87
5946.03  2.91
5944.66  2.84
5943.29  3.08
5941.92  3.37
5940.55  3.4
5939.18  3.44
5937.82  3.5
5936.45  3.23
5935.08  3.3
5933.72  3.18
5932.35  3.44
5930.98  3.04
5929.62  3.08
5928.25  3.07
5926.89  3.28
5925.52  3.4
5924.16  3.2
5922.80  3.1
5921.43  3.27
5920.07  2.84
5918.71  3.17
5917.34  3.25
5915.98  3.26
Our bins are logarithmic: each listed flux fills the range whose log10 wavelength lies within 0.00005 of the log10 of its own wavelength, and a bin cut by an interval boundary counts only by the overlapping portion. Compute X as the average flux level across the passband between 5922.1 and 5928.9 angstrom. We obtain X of 3.21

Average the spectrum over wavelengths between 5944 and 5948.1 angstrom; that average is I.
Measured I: 2.87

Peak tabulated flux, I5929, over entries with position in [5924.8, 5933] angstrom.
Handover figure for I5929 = 3.44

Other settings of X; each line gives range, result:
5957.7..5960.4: 3.34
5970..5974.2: 3.21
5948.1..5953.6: 3.43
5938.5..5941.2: 3.42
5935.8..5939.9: 3.39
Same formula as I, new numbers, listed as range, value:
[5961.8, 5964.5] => 3.26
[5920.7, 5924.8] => 3.19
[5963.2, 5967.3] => 3.33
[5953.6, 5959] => 3.11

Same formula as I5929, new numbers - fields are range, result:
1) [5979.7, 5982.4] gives 3.36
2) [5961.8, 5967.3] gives 3.6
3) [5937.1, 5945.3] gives 3.5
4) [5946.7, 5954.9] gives 3.74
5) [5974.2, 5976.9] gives 3.06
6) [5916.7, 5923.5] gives 3.27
